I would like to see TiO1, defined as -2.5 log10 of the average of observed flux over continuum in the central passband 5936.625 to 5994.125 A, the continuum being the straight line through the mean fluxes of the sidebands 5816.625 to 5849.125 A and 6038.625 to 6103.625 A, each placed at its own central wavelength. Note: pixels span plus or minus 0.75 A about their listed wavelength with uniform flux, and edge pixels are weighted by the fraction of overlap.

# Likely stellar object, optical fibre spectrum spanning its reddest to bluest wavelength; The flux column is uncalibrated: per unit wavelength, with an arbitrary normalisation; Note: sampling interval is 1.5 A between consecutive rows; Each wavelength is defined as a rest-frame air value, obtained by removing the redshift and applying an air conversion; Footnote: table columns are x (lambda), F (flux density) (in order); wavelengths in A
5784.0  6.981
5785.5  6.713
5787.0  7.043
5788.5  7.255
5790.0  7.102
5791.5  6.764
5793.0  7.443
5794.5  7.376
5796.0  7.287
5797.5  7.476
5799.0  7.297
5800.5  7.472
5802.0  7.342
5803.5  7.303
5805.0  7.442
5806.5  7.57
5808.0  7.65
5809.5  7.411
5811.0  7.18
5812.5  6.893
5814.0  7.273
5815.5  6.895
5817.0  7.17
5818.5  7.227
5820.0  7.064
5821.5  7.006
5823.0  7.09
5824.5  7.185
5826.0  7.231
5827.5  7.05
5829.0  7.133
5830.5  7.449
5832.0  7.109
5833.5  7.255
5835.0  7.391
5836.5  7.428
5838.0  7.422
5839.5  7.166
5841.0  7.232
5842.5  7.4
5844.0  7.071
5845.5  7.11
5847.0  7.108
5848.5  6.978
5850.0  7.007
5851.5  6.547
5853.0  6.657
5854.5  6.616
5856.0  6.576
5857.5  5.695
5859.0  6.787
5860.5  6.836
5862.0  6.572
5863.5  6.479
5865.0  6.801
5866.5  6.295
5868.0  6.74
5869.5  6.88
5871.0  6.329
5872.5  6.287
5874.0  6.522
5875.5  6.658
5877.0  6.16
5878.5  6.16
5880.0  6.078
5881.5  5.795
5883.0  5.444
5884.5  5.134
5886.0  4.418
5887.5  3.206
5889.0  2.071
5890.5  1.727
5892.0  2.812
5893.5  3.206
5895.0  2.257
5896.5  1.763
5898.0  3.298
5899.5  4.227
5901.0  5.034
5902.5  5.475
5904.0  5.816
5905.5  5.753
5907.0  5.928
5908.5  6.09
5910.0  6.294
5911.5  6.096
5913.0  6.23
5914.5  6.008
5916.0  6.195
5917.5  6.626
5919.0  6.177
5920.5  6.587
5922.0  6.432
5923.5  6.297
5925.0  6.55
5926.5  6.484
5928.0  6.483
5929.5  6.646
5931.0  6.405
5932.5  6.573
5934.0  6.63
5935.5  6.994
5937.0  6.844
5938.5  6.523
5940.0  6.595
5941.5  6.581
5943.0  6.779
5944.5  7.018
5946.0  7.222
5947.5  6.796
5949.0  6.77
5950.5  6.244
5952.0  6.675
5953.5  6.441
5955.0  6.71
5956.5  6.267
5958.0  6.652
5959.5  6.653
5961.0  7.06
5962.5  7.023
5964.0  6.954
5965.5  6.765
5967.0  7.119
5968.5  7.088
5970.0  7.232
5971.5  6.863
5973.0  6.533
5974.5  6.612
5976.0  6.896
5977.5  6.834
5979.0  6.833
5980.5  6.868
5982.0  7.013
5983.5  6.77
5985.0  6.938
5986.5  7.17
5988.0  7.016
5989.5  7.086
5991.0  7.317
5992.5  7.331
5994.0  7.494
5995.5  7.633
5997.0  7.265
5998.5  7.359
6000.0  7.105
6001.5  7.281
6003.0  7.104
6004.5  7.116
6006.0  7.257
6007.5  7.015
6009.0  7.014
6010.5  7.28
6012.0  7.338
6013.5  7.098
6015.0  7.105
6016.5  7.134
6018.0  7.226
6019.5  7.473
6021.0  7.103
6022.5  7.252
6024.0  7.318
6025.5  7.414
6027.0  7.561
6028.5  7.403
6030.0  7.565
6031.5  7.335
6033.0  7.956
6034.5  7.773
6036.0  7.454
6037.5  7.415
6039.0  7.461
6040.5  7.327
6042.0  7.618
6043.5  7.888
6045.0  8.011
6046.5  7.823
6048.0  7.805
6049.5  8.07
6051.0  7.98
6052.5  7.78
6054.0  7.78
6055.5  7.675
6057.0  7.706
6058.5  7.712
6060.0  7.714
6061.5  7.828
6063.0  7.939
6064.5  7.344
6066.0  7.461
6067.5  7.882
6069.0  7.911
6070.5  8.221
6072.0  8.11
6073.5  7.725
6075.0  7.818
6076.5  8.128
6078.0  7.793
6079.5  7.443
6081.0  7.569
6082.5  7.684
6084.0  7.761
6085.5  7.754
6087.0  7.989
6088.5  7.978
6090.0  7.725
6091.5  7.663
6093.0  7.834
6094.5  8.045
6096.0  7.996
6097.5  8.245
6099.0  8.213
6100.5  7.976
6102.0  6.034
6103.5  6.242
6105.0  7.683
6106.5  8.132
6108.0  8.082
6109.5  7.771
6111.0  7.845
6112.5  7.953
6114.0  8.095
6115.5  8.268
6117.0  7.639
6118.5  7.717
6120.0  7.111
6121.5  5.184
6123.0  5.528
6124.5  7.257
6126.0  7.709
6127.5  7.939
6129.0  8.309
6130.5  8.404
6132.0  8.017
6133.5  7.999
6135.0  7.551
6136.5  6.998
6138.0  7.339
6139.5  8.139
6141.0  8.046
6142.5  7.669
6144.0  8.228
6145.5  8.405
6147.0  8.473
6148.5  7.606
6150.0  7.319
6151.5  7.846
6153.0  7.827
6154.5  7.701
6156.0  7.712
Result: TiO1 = 0.10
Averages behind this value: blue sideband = 7.2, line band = 6.85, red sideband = 7.76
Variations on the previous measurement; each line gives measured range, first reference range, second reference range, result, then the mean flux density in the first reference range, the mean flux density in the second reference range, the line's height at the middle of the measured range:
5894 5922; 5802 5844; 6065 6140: 0.35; 7.24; 7.67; 7.37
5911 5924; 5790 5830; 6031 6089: 0.18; 7.24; 7.76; 7.46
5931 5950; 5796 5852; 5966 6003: 0.06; 7.22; 7.07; 7.11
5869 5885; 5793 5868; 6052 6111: 0.17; 7.08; 7.75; 7.21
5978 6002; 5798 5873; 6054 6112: 0.05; 7.03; 7.75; 7.48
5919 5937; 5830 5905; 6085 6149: -0.04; 5.84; 7.69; 6.29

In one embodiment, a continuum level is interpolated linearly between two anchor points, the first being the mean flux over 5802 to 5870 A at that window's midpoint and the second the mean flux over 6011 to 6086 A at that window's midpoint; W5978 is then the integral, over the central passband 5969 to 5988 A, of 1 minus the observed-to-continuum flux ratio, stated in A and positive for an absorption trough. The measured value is 1.4 A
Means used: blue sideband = 7.03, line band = 6.89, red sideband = 7.63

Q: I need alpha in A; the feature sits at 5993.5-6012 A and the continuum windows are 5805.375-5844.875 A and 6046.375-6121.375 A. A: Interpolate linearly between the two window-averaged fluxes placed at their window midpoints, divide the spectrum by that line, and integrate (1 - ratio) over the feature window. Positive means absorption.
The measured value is 0.84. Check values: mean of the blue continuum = 7.23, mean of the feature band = 7.24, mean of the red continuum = 7.75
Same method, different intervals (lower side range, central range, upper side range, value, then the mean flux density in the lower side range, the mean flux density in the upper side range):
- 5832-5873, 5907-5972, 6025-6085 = 5.5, 6.85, 7.72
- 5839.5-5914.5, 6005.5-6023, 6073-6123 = -0.7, 5.68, 7.64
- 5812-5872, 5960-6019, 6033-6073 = 3.4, 6.95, 7.76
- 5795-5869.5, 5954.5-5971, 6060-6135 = 1.1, 7.07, 7.69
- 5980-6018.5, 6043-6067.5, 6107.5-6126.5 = -1.7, 7.17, 7.38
